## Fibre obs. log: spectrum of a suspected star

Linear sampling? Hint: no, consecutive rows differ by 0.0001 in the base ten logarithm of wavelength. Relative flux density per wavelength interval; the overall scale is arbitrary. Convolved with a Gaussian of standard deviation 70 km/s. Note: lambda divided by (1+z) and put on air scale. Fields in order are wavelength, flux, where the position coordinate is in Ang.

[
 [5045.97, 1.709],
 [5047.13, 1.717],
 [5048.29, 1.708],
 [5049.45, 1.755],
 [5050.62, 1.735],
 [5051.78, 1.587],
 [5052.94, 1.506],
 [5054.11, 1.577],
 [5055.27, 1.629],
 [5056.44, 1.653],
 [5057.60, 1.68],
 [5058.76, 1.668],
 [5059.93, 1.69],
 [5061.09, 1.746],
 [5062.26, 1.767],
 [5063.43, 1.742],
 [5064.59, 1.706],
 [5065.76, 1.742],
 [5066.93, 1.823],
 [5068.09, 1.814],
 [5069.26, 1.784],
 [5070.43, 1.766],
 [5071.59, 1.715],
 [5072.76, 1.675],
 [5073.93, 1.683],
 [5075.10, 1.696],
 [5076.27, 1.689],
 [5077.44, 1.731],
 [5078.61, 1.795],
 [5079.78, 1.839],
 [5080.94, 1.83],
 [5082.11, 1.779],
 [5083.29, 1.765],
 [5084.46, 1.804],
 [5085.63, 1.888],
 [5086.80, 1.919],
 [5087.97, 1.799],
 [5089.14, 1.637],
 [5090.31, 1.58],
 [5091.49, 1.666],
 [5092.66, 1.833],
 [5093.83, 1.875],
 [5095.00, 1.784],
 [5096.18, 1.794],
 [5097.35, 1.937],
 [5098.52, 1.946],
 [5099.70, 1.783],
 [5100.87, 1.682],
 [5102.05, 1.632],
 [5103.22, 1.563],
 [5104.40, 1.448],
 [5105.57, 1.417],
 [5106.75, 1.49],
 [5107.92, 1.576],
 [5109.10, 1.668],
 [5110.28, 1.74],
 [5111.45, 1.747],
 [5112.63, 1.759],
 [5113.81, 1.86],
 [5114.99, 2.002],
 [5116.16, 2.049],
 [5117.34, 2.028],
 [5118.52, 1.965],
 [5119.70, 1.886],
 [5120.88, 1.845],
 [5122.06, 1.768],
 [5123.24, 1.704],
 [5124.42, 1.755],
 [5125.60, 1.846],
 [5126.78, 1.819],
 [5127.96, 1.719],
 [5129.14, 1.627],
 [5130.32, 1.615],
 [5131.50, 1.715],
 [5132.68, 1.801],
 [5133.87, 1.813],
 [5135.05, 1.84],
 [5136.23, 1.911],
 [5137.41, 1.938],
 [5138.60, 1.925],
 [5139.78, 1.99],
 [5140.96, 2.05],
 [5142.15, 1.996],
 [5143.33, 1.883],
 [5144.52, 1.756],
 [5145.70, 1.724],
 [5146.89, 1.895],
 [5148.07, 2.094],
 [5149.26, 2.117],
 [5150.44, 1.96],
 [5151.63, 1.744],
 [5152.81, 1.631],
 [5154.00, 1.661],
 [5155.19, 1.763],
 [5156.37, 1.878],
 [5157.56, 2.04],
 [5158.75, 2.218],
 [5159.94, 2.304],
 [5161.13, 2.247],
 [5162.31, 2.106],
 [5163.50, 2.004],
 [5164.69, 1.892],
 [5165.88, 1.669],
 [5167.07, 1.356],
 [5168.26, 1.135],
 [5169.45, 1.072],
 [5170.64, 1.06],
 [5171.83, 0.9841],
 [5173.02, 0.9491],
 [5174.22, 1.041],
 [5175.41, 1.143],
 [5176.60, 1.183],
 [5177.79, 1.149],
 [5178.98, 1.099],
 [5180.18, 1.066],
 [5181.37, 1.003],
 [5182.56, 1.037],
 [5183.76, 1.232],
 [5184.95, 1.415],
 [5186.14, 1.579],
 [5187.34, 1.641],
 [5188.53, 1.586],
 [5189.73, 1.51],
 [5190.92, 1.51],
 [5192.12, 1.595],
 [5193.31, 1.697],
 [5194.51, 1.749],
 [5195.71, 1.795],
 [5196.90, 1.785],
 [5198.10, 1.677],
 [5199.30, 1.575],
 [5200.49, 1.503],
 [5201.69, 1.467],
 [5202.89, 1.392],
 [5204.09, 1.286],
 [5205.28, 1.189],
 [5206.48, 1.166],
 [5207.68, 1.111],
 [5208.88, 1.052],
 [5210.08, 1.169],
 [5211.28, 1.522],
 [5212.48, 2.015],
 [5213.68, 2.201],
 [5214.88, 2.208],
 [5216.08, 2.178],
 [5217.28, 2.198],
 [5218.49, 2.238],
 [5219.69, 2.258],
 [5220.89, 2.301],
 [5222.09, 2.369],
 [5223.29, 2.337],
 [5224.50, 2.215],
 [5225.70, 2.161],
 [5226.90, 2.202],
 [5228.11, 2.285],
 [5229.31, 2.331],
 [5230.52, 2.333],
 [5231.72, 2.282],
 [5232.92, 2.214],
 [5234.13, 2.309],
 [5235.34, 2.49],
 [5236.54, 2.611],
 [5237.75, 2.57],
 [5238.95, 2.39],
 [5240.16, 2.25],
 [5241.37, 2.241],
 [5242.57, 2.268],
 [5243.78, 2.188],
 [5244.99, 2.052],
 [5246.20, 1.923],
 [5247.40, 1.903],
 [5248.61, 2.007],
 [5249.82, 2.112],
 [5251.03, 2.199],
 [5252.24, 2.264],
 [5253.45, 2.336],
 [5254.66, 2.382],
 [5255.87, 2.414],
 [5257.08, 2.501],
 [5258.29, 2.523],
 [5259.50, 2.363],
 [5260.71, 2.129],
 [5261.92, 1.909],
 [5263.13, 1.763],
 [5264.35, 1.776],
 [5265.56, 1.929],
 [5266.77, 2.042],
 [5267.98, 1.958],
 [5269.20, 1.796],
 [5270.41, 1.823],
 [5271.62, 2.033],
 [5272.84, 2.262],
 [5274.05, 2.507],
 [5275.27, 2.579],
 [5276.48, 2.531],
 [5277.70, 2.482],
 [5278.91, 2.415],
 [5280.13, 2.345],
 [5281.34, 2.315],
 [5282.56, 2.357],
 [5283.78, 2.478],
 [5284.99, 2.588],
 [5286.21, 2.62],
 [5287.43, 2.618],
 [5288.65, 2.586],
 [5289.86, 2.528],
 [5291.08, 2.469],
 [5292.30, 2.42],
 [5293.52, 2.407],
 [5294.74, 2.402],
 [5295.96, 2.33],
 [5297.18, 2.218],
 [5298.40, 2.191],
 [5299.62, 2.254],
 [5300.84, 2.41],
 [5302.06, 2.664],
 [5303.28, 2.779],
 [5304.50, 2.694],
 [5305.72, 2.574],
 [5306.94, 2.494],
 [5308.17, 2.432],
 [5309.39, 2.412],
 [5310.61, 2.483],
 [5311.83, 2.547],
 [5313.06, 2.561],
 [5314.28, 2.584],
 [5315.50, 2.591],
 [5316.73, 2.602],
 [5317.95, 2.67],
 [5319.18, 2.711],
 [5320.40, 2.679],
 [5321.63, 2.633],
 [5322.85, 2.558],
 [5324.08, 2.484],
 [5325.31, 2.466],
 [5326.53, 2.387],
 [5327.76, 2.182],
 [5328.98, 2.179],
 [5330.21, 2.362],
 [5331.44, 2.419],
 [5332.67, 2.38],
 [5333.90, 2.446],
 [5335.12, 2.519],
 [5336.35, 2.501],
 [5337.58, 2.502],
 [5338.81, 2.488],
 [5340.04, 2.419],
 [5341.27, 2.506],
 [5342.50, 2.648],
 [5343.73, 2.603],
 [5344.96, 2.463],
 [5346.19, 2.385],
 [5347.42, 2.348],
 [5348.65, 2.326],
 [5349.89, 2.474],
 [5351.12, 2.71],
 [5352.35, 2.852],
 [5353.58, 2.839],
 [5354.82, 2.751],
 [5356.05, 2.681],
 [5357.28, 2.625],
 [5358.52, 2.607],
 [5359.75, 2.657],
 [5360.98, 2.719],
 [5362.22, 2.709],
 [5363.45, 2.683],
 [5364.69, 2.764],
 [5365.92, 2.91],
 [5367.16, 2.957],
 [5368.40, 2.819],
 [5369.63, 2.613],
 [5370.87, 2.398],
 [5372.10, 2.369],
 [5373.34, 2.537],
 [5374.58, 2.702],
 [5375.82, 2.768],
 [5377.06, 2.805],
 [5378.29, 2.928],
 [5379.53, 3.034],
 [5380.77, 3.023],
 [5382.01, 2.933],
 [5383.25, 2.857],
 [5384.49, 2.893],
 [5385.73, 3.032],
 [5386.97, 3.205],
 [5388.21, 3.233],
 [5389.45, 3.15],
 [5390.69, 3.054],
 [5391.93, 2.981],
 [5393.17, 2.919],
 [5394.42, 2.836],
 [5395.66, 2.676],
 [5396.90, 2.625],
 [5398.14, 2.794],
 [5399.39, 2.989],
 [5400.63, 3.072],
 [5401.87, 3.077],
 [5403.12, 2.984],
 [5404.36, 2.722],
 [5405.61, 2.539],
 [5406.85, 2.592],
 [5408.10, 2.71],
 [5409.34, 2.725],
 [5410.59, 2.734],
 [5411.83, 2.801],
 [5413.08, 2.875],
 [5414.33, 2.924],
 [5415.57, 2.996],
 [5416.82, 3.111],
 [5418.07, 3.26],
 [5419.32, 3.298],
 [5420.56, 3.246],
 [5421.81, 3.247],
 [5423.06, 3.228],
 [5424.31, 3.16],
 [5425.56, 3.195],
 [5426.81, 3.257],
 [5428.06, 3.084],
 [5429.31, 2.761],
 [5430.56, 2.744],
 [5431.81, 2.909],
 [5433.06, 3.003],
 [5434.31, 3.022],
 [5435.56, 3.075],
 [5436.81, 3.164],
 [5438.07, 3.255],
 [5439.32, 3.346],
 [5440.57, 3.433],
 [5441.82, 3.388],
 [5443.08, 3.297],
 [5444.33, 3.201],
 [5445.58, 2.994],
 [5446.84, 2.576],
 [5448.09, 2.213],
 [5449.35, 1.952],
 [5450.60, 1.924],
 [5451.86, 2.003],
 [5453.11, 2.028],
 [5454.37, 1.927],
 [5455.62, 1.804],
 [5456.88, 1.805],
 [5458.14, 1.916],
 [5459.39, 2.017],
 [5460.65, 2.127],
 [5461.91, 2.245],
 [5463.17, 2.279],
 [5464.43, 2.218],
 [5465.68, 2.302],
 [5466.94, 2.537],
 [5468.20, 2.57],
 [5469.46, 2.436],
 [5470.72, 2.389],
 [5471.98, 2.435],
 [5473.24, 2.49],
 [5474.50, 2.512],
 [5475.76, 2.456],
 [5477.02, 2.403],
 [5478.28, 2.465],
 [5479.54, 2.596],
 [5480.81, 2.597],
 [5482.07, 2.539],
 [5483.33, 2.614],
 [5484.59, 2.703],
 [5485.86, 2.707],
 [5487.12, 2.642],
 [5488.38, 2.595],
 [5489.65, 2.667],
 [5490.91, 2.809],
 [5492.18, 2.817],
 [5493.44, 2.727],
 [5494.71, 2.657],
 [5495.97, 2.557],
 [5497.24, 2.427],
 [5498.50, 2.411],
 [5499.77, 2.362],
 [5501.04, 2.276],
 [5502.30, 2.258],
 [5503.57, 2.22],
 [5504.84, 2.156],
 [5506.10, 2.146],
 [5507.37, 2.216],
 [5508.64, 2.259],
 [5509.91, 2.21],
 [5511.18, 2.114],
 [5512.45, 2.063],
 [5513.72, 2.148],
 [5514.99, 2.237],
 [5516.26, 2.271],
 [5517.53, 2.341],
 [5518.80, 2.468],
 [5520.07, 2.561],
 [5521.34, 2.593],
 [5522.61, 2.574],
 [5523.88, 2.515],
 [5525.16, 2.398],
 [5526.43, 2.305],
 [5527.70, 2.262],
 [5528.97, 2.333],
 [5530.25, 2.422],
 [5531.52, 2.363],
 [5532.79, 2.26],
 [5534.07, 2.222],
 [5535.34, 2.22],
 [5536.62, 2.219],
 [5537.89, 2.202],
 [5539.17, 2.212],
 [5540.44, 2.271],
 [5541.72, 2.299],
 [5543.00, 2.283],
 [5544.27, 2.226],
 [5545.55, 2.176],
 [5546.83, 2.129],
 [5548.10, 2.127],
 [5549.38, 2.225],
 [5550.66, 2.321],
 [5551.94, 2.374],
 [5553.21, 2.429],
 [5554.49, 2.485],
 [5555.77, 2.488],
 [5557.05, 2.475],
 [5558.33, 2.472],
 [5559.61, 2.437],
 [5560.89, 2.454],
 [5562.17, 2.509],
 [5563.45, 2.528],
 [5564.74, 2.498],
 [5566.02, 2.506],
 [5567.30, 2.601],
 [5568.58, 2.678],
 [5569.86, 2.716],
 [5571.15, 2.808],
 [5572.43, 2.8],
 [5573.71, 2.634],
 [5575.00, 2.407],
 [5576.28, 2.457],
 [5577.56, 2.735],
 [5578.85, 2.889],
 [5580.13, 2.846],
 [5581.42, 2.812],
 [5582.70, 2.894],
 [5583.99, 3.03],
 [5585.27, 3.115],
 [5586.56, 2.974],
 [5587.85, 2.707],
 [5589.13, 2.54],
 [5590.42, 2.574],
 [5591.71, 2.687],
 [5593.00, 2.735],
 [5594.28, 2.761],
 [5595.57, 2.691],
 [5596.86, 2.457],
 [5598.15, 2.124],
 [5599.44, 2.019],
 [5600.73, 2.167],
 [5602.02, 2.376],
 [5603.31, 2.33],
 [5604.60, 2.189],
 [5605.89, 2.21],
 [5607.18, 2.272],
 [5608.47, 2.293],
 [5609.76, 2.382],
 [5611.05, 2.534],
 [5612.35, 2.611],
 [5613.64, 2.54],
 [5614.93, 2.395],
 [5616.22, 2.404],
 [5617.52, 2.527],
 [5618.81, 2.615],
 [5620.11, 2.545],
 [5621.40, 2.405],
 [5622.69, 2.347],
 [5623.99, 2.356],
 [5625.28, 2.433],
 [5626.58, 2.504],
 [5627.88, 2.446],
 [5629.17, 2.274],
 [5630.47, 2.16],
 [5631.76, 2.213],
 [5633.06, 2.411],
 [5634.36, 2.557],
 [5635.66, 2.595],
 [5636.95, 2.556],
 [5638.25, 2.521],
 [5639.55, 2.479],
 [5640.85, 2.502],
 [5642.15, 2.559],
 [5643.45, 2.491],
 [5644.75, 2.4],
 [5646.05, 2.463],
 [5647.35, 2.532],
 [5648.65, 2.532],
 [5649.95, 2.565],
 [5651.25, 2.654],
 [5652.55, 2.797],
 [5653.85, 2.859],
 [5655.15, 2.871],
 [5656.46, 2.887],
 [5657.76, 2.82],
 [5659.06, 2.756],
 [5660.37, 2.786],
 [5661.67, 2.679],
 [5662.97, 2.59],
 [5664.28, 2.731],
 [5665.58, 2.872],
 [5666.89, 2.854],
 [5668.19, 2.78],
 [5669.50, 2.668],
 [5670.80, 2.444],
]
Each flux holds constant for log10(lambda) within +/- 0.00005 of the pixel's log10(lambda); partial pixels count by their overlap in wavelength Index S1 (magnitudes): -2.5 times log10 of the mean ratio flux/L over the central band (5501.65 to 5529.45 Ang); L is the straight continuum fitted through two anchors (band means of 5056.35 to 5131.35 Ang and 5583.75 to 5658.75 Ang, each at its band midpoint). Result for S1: 0.03 mag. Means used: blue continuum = 1.75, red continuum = 2.52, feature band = 2.3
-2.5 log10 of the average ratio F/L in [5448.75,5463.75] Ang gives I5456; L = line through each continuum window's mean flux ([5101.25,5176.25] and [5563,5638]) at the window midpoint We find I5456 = 0.14 mag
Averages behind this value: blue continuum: 1.74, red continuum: 2.53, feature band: 2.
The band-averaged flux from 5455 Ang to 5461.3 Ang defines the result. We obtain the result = 1.93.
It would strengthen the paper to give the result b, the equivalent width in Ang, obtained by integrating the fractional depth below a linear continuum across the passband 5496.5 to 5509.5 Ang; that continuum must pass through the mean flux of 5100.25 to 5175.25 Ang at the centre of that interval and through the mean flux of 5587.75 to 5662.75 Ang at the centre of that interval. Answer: 0.2 Ang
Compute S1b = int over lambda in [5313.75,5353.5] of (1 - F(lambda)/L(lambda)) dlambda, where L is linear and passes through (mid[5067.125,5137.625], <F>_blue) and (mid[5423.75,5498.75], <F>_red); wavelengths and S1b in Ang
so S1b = -3.4 Ang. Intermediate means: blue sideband 1.77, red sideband 2.61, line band 2.51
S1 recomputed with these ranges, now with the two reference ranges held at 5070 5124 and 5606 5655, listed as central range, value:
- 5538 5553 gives 0.06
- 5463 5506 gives -0.10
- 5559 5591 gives -0.12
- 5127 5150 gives -0.03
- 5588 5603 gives -0.02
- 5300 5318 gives -0.24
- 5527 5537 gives 0.03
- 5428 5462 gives -0.17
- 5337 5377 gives -0.23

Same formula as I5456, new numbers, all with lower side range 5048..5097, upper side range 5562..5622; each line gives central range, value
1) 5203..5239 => -0.03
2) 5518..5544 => 0.05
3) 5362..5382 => -0.24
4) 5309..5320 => -0.21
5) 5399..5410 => -0.24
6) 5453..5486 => 0.02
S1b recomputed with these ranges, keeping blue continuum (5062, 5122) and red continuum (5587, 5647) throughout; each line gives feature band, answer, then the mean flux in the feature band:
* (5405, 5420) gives -4.8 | 2.88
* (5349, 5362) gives -3.6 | 2.68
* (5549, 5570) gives -1.0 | 2.48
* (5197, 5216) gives 3.8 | 1.53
